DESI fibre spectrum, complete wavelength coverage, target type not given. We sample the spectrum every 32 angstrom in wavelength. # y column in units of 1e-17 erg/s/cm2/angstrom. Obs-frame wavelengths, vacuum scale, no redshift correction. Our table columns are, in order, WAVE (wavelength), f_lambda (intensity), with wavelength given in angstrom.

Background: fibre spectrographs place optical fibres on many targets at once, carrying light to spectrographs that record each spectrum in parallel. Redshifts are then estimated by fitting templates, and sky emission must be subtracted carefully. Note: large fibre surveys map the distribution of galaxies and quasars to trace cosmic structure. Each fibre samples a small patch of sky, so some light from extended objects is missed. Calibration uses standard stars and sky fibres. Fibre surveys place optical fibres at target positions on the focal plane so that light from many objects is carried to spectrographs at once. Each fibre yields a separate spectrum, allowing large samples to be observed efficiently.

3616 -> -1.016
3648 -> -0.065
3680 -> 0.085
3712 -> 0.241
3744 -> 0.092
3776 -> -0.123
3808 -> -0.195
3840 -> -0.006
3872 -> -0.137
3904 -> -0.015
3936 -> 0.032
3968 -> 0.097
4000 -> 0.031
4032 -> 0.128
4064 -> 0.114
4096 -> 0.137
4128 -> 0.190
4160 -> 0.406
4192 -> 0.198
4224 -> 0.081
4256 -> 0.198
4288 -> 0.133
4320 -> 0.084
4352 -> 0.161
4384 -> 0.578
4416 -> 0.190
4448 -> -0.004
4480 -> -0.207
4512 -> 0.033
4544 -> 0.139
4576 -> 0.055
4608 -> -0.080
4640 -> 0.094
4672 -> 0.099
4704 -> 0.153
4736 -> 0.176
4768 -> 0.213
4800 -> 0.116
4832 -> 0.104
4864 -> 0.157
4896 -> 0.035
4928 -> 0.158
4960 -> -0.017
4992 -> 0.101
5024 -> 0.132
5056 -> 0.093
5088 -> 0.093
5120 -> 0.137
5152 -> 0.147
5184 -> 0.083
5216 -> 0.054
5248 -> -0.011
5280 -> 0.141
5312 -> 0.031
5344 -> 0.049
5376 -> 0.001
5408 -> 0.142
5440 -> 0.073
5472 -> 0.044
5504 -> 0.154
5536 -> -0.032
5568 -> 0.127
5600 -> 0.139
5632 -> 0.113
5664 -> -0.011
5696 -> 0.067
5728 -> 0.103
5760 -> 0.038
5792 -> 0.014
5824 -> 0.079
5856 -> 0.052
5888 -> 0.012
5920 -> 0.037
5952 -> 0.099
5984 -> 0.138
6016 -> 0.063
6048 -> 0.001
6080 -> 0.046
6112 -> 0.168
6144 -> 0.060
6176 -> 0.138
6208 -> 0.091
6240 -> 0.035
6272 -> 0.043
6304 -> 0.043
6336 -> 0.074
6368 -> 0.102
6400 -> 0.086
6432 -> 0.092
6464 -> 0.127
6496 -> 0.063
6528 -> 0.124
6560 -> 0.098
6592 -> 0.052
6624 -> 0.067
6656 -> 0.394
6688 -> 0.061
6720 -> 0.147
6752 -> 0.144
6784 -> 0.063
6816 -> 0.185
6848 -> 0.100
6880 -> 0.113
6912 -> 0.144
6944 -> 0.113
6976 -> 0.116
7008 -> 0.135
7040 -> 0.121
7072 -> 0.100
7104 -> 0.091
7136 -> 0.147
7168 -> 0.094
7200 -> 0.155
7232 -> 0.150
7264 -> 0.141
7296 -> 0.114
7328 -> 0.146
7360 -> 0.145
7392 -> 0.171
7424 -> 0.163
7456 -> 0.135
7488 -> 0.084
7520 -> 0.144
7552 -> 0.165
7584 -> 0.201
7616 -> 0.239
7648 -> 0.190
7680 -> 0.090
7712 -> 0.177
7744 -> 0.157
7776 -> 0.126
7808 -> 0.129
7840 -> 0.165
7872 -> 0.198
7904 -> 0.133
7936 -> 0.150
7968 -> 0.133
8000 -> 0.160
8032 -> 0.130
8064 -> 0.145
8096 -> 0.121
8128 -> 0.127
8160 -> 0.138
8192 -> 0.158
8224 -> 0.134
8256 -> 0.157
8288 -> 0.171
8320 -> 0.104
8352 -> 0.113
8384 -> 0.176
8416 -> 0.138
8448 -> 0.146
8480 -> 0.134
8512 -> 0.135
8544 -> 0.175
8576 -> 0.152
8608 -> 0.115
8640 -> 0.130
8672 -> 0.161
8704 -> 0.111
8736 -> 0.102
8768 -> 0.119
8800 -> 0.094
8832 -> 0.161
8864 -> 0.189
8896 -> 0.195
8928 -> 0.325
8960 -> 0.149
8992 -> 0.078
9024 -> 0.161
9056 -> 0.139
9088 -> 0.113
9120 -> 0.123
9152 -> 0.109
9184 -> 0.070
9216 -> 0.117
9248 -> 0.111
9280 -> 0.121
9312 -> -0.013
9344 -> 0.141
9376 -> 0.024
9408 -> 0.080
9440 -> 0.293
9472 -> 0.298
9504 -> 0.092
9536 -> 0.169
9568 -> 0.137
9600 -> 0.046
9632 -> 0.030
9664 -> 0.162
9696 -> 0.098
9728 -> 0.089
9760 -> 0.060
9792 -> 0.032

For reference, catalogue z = 0.784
